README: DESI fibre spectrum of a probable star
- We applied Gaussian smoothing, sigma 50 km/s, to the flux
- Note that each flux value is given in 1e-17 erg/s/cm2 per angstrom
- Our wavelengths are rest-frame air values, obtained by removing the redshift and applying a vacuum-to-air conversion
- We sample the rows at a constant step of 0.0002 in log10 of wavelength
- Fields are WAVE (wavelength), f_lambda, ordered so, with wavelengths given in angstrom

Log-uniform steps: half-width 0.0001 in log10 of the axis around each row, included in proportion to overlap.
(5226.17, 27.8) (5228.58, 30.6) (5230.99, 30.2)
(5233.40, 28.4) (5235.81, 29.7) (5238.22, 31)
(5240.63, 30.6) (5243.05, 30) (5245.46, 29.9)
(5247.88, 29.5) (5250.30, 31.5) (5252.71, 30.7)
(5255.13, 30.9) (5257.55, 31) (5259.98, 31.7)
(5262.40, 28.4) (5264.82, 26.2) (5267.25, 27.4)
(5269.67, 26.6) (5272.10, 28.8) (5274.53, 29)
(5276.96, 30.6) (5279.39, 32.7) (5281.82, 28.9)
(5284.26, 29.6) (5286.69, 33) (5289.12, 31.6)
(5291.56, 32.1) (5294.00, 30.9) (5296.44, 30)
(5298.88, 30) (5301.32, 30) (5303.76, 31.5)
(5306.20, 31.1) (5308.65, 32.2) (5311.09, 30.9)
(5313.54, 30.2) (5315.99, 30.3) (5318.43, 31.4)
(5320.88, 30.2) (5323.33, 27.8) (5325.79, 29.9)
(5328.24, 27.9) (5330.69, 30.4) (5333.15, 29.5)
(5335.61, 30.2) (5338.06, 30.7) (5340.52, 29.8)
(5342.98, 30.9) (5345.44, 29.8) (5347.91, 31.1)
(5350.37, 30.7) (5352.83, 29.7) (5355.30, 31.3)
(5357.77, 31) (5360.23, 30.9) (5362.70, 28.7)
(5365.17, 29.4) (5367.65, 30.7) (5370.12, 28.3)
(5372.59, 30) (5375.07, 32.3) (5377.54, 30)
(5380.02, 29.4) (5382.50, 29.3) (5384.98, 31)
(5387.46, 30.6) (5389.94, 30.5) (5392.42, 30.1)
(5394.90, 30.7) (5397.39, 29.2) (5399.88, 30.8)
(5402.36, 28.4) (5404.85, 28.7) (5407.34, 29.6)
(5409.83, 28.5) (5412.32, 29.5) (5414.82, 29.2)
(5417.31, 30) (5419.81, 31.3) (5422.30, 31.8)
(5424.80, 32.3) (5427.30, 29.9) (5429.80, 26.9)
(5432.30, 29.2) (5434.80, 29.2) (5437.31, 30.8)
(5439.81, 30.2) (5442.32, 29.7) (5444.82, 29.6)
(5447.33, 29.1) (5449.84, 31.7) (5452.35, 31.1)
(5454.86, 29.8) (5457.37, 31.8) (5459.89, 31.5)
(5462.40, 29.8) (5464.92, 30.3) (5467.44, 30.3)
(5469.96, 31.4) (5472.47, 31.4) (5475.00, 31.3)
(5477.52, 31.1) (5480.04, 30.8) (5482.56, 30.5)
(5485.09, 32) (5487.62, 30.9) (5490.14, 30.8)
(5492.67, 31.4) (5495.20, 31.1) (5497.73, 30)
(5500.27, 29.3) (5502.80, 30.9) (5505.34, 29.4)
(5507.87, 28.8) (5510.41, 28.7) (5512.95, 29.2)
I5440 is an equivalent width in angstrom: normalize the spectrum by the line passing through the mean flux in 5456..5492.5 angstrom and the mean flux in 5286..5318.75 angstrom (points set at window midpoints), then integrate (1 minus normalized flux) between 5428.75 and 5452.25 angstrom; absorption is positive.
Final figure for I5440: 1.0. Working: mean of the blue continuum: 31.1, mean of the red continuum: 31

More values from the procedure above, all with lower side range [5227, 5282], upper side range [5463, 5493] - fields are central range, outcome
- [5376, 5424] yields 0.9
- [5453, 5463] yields 0.0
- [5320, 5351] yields 0.3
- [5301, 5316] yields -0.5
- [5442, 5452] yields 0.2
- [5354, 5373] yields 0.2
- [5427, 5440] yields 0.6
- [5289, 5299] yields -0.3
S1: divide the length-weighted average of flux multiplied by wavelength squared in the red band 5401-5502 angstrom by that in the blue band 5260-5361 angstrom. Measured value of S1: 1.1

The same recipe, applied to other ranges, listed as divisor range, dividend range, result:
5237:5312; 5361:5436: 1.03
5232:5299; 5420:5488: 1.09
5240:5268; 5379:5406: 1.06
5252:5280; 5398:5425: 1.07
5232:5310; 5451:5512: 1.10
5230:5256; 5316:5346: 1.02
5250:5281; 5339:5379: 1.06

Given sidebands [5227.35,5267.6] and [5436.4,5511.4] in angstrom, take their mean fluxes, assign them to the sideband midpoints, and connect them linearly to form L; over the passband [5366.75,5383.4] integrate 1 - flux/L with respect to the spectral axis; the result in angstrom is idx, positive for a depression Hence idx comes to 0.14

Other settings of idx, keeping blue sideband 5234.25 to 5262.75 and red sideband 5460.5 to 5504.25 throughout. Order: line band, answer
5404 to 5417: 0.6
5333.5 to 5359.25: 0.1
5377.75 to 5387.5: 0.2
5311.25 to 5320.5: 0.0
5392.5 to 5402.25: 0.2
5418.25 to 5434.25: 0.3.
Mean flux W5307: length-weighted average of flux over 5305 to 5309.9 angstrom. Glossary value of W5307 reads 31.6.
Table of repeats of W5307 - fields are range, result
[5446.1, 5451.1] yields 30.4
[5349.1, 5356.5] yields 30.6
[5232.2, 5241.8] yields 29.9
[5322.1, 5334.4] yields 29.1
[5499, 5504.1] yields 30.1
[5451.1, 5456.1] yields 30.5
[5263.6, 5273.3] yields 27.3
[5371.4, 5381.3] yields 30.4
